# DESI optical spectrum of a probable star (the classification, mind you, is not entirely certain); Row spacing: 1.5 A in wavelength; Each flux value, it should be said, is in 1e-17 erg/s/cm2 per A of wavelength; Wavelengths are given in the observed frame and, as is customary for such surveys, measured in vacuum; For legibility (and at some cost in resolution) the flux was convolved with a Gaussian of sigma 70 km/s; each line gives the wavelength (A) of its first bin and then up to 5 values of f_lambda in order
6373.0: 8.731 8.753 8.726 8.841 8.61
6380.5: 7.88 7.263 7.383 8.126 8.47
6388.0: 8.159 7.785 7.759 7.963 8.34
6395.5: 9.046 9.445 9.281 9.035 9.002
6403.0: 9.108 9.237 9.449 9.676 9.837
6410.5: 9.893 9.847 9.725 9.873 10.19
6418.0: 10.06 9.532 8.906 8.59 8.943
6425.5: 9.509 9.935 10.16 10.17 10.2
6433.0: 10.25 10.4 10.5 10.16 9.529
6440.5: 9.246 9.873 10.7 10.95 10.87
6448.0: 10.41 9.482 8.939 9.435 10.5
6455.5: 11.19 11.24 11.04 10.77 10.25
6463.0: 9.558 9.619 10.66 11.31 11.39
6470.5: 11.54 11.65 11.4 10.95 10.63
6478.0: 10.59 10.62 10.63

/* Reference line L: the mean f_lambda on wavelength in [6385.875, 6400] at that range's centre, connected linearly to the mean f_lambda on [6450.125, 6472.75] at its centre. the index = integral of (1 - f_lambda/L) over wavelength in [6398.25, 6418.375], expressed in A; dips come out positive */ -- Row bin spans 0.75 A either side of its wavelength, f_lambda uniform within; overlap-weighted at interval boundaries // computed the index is -1.37 A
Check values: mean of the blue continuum 8.5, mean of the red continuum 10.6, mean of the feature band 9.59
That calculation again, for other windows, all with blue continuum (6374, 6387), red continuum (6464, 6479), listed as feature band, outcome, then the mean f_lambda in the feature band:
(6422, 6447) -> -0.4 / 10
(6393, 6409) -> -0.6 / 9.17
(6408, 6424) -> -0.6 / 9.61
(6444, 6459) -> 0.0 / 10.4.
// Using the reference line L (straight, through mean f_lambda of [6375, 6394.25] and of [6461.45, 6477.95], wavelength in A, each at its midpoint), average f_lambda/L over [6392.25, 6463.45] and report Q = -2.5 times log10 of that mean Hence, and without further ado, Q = -0.04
